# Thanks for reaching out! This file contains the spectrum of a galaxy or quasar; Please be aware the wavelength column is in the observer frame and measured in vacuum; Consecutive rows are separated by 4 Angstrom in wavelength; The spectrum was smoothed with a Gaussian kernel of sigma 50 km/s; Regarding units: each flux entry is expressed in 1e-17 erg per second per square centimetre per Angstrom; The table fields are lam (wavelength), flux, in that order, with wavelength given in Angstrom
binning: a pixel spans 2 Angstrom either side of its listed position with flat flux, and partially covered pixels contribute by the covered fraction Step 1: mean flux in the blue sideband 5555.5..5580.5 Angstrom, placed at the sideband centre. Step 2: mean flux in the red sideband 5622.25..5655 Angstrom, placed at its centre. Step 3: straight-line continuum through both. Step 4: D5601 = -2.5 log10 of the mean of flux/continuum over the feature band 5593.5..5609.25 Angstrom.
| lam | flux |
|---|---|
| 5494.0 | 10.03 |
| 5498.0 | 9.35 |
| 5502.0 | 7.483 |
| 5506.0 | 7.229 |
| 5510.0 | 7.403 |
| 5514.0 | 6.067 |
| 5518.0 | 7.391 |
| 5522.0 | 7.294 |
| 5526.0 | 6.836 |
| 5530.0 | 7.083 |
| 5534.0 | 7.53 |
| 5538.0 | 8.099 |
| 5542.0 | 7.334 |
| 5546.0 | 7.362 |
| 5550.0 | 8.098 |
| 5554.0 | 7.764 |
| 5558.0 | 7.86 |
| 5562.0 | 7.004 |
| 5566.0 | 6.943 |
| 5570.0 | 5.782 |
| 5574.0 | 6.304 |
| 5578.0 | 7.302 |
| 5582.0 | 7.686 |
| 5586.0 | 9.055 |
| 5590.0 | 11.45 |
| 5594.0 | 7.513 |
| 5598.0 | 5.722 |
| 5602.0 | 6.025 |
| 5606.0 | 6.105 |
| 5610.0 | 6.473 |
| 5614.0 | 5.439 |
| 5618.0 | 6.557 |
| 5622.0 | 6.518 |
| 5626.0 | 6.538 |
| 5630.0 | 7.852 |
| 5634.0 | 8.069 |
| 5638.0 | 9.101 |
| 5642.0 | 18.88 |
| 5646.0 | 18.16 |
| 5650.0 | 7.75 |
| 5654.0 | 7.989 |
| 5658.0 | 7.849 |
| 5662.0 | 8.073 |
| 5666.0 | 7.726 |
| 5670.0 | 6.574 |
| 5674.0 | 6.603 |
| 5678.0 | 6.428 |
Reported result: 0.341 mag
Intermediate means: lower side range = 6.9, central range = 6.24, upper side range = 10.4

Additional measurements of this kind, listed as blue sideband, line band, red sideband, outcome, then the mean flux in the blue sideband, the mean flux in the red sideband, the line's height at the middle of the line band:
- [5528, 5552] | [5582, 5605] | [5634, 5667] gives 0.15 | 7.58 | 10.6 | 9.06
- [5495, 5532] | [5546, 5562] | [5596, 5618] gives -0.14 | 7.42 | 6.01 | 6.81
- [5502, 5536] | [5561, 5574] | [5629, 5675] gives 0.23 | 7.13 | 9.65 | 8.05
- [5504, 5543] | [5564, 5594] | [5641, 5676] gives 0.07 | 7.22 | 9.7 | 8.24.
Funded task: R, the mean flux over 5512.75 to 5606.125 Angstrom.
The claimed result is 7.35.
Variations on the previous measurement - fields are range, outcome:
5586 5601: 8.19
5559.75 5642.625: 7.54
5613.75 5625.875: 6.33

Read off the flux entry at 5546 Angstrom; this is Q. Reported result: 7.362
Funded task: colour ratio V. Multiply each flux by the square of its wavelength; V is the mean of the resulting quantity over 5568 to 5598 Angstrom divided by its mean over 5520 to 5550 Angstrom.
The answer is 1.06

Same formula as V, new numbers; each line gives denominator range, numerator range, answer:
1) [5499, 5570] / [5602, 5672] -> 1.20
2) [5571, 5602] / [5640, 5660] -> 1.61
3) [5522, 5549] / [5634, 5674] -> 1.40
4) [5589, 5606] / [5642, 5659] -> 1.62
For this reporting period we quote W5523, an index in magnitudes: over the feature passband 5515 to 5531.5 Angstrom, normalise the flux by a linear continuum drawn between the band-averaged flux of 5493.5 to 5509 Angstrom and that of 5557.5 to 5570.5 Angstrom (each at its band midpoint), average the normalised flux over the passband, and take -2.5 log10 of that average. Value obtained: 0.11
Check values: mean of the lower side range 8.3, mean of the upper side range 6.91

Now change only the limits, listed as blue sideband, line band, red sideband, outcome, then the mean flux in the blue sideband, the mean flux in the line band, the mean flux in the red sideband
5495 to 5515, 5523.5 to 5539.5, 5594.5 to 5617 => -0.01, 7.7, 7.36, 6.08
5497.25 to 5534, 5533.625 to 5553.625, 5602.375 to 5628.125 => -0.10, 7.29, 7.7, 6.26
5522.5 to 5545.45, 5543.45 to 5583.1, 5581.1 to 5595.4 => 0.15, 7.37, 7.2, 9.08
